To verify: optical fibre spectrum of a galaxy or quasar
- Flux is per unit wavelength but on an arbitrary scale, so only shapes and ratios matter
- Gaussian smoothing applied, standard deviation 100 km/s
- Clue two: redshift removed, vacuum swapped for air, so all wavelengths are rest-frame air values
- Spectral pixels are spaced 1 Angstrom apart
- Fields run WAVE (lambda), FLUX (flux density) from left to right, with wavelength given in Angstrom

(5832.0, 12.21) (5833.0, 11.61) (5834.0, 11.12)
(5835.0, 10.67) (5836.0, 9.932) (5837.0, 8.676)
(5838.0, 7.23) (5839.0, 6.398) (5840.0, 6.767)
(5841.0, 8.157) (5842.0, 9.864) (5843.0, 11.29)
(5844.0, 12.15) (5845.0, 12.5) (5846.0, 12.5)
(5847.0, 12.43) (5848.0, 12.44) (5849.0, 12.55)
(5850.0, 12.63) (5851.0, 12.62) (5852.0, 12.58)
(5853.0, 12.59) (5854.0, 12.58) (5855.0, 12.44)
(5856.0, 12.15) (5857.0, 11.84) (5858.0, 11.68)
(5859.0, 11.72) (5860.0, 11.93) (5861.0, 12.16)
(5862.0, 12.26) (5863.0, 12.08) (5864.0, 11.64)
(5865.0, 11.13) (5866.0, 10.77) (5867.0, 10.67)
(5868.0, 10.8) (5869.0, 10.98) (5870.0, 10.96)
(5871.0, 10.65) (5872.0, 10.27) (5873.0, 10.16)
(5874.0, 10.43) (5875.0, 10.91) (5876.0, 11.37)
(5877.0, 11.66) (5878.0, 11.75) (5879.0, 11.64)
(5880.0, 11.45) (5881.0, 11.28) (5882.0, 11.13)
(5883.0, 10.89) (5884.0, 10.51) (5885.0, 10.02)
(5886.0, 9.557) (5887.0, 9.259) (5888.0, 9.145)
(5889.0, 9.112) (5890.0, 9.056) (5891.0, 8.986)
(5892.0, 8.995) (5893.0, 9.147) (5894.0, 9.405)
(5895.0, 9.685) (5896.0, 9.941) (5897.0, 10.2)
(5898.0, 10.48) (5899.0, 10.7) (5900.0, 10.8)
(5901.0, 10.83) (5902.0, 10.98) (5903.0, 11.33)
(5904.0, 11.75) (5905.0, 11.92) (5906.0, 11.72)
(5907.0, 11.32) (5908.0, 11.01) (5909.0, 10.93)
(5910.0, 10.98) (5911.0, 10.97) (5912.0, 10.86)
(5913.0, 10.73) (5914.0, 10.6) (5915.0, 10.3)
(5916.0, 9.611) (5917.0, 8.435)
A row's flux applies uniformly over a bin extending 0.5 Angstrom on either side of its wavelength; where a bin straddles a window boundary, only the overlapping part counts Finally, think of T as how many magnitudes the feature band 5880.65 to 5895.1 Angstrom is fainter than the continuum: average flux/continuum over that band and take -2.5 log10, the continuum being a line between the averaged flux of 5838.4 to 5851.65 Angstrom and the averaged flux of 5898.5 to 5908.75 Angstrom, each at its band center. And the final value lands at 0.15 mag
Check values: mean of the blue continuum 10.9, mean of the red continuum 11.2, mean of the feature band 9.73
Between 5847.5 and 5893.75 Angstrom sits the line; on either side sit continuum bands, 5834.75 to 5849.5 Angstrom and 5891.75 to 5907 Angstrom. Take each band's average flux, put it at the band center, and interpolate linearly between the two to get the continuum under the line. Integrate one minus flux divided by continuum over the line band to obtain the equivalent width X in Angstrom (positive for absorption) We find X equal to -3.1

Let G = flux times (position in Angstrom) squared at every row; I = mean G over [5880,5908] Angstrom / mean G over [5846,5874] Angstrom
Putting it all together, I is 0.89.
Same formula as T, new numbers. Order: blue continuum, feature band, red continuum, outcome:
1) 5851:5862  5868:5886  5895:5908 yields 0.07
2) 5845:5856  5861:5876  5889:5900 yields 0.03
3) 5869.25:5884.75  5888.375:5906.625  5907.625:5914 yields 0.07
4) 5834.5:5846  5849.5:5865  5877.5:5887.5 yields -0.21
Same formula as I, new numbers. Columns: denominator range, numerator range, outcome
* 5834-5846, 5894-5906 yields 1.14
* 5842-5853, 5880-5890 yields 0.84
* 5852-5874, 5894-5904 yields 0.93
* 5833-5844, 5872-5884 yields 1.21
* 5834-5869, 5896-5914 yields 1.00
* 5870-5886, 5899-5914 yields 1.03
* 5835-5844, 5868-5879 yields 1.25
